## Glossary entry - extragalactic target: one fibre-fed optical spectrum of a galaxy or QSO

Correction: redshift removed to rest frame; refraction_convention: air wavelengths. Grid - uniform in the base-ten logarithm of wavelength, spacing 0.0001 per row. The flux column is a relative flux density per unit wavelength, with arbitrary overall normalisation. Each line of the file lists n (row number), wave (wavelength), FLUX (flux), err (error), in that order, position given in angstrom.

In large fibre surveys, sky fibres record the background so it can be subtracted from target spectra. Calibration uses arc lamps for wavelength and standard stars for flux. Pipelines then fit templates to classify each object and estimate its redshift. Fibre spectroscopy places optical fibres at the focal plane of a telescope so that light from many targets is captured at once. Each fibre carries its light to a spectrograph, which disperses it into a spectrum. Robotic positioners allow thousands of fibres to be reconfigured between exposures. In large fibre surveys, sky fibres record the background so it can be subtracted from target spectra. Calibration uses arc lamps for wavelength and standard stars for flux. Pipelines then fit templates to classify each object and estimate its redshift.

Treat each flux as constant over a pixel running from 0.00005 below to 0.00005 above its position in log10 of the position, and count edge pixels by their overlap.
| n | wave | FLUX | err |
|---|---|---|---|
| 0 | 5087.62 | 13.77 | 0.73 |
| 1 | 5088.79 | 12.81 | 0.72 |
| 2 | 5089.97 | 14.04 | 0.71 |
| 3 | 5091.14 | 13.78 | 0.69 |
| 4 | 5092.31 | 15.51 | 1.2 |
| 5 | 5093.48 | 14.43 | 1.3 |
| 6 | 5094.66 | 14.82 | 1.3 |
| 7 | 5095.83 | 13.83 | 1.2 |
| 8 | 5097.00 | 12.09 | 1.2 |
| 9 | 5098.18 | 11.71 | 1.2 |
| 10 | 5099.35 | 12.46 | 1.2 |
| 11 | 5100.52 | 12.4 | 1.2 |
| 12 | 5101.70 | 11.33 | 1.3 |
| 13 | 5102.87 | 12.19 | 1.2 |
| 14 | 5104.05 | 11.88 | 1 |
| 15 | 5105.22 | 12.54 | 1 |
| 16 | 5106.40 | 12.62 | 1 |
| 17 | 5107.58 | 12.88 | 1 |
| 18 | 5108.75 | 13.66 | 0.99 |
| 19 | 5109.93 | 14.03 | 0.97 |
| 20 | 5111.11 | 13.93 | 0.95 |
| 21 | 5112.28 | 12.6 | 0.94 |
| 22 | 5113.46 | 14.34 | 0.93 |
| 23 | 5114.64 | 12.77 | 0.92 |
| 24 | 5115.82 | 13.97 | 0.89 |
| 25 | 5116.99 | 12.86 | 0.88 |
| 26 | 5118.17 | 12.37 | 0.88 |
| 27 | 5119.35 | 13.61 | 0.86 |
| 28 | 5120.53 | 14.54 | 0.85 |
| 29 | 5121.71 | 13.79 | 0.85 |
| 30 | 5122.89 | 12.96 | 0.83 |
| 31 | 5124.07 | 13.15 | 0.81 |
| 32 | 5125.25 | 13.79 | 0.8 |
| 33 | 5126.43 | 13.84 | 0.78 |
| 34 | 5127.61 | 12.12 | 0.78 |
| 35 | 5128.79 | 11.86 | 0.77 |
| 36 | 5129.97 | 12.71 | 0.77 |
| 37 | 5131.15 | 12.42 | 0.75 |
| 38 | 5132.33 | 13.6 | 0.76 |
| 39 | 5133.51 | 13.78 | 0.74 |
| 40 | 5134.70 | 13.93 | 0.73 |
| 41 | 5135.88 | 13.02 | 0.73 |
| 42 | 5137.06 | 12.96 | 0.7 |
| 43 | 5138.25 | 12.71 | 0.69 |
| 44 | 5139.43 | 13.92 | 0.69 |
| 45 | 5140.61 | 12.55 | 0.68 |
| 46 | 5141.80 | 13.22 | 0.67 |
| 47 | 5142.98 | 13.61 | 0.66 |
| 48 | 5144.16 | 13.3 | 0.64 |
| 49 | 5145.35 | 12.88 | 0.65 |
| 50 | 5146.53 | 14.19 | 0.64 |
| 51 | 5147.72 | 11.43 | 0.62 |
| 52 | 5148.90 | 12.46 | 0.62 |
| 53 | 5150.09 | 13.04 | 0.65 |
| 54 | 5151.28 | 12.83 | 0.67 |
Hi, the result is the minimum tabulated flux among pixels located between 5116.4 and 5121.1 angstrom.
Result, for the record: 12.37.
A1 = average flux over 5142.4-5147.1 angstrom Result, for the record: 13.5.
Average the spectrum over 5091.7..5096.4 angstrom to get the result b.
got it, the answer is 14.6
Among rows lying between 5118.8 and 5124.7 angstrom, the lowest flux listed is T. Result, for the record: 12.96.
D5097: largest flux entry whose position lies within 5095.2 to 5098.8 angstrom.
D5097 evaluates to 13.83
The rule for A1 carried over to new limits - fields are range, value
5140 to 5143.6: 13.2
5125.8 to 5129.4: 12.6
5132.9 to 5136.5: 13.6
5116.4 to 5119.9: 13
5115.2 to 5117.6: 13.4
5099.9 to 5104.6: 12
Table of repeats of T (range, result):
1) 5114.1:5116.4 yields 12.77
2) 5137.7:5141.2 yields 12.55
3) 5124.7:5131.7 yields 11.86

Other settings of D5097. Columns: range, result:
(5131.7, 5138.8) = 13.93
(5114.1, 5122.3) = 14.54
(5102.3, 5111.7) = 14.03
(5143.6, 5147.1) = 14.19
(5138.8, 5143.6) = 13.92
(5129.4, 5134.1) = 13.78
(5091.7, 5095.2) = 15.51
